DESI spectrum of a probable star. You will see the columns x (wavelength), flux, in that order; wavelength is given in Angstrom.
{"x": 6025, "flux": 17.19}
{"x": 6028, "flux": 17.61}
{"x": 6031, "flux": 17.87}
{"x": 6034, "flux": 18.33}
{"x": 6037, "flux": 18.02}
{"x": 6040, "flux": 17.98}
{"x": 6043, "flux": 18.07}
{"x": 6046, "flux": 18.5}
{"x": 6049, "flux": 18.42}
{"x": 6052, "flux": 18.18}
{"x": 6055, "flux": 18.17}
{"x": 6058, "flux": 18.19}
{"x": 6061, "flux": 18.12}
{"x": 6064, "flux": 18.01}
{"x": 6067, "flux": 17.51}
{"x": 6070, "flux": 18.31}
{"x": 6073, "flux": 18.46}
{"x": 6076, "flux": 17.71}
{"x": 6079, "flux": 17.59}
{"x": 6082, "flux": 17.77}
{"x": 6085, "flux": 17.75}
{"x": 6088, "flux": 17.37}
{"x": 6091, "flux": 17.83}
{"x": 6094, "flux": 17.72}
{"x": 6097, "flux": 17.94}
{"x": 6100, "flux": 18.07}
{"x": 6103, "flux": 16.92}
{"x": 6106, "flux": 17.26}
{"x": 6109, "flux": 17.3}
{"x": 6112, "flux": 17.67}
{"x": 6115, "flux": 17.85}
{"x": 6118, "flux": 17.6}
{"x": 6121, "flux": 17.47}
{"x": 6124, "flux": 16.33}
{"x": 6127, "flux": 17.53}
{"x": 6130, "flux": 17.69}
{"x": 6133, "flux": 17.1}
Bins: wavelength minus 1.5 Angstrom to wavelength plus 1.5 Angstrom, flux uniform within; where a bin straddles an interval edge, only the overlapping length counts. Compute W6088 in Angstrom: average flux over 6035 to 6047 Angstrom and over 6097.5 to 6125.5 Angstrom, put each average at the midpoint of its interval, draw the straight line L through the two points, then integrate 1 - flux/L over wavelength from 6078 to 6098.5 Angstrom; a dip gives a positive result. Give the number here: -0.08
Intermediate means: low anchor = 18.1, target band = 17.7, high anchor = 17.4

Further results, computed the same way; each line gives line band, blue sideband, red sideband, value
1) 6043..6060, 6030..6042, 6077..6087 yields -0.3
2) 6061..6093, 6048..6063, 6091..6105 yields 0.2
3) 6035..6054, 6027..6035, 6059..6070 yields -0.3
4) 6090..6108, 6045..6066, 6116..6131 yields 0.0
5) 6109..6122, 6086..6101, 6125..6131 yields 0.0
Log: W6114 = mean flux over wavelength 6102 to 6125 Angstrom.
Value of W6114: 17.3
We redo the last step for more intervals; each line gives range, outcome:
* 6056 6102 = 17.9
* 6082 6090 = 17.6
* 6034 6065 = 18.2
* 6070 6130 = 17.6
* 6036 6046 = 18.1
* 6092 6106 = 17.6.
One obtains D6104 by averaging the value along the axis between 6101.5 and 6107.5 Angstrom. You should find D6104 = 17.1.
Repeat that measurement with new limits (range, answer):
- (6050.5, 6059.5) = 18.2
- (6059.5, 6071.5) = 18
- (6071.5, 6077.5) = 18.1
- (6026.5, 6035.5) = 17.9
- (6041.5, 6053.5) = 18.3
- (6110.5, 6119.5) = 17.7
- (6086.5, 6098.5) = 17.7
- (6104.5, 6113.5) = 17.4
